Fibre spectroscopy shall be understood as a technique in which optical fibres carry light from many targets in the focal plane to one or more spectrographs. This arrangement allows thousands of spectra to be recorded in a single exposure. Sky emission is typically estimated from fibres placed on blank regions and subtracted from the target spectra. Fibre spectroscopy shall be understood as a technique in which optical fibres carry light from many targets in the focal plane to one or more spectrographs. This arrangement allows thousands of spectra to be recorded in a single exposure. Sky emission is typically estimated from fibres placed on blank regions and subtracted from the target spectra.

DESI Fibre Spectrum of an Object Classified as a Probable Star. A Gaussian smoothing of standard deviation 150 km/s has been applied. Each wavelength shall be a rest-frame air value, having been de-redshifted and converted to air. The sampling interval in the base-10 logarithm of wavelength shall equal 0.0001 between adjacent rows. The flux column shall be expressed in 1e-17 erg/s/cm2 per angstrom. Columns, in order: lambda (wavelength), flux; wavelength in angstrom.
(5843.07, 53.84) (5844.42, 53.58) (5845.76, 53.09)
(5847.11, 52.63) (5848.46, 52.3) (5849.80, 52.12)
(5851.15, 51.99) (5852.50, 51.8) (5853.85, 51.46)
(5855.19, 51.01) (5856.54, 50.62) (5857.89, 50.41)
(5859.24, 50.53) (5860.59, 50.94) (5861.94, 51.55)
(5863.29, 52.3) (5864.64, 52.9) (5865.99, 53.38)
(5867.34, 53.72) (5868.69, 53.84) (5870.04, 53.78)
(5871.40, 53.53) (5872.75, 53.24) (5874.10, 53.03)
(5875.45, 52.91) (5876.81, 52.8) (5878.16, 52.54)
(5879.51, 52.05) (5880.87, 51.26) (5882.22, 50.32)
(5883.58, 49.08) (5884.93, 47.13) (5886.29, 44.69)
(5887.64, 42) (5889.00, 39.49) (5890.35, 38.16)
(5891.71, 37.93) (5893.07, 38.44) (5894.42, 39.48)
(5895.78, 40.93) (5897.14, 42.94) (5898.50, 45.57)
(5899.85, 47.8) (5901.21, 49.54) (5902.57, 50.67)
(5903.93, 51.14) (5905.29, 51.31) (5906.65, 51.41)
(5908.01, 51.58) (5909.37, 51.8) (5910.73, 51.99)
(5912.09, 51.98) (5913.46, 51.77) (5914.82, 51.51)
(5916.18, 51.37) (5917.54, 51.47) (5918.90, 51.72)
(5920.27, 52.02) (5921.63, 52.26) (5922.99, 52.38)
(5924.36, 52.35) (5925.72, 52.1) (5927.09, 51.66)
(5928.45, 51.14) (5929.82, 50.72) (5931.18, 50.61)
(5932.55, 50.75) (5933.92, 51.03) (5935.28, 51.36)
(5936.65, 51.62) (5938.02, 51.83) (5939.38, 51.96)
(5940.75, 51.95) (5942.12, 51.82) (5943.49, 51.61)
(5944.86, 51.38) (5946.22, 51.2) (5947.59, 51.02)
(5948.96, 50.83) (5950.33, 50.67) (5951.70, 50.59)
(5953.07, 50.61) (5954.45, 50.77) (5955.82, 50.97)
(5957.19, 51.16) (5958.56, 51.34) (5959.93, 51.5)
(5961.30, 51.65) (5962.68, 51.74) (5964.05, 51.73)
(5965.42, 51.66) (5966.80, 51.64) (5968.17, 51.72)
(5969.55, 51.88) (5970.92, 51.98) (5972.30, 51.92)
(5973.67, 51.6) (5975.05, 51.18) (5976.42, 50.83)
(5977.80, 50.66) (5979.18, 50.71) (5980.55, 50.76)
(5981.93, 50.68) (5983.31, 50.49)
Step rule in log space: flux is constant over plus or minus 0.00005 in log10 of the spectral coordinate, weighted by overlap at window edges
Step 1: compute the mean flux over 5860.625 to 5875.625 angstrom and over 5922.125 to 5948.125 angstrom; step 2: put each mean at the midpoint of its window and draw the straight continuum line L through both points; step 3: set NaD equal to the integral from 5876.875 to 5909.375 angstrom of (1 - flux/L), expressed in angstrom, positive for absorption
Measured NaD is 3.7 angstrom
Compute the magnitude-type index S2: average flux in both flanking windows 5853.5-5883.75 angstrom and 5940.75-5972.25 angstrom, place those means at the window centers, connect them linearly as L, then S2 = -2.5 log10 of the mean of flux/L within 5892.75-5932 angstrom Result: 0.04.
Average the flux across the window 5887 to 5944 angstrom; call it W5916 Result 49.1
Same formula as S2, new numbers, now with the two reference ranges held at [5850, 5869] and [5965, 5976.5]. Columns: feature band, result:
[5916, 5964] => 0.01 mag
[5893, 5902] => 0.18 mag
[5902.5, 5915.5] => 0.00 mag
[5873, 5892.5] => 0.10 mag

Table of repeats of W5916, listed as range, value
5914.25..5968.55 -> 51.4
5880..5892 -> 44.8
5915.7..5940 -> 51.6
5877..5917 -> 47.5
